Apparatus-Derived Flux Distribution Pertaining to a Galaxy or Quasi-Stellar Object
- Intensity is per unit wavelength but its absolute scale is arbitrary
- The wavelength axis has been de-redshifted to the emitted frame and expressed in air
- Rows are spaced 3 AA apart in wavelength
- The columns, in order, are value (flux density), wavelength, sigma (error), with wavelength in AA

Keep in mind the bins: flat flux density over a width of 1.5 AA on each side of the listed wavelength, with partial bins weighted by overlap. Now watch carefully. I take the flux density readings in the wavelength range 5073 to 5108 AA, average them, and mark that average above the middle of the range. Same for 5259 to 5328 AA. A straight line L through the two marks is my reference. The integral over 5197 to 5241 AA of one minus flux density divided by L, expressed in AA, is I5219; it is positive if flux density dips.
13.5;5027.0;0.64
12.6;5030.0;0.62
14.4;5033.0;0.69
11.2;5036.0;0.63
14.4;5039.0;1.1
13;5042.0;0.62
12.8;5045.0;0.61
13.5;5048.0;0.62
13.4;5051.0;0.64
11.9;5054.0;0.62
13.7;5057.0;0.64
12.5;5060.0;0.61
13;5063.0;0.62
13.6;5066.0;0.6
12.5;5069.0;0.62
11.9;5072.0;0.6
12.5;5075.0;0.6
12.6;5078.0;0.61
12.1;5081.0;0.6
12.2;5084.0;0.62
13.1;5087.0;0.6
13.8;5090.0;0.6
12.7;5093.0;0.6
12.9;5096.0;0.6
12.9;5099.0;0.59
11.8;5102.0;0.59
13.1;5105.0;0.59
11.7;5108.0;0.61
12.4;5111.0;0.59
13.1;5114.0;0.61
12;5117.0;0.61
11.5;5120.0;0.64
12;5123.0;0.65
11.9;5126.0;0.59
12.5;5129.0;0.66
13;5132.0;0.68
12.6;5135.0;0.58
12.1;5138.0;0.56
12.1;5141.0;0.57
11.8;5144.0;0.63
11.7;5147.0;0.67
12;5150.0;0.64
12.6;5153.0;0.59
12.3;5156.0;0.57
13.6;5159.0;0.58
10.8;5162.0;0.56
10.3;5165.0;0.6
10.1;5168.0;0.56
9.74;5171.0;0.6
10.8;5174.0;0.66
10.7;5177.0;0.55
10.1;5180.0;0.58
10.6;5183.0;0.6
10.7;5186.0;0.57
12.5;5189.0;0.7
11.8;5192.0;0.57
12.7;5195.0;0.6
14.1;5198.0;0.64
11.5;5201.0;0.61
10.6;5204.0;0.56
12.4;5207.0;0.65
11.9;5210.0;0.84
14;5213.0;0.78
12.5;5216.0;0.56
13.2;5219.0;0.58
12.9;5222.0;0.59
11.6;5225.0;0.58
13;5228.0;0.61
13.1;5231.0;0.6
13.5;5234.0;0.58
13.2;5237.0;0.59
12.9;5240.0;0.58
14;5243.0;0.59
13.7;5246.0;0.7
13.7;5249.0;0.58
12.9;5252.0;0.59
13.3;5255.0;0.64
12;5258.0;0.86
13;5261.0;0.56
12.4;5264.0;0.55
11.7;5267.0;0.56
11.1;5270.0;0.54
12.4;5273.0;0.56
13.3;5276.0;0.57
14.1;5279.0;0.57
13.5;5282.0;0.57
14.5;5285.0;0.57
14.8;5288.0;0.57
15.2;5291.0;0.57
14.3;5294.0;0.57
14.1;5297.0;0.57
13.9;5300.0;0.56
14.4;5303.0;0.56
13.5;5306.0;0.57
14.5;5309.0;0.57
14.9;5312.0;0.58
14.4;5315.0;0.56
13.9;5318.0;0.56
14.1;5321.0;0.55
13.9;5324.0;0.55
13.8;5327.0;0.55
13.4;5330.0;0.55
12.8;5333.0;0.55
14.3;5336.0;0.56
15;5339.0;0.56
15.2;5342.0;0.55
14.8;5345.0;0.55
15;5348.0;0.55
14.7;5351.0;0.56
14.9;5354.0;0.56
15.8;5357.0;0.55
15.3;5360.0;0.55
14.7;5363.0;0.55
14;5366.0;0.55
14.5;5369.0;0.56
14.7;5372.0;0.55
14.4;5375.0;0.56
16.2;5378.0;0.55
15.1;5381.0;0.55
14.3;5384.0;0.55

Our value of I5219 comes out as 2.1 AA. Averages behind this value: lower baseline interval 12.6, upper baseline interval 13.7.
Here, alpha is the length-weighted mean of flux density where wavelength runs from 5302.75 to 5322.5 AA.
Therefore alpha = 14.2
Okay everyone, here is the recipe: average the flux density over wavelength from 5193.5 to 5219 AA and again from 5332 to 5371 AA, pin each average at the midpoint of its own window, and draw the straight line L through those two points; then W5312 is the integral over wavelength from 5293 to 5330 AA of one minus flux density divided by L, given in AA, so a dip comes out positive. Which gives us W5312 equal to 0.0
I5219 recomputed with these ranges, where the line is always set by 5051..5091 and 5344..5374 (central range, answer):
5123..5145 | 1.5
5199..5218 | 2.1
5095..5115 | 0.7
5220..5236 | 1.2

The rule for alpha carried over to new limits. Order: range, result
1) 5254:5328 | 13.6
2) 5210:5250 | 13.1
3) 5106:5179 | 11.8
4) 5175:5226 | 12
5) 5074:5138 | 12.5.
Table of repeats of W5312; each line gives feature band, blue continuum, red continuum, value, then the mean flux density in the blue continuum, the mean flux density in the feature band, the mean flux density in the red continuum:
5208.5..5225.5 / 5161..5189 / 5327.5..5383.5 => -1.8 AA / 10.5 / 12.7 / 14.7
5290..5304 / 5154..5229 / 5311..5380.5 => -0.7 AA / 11.8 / 14.3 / 14.6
